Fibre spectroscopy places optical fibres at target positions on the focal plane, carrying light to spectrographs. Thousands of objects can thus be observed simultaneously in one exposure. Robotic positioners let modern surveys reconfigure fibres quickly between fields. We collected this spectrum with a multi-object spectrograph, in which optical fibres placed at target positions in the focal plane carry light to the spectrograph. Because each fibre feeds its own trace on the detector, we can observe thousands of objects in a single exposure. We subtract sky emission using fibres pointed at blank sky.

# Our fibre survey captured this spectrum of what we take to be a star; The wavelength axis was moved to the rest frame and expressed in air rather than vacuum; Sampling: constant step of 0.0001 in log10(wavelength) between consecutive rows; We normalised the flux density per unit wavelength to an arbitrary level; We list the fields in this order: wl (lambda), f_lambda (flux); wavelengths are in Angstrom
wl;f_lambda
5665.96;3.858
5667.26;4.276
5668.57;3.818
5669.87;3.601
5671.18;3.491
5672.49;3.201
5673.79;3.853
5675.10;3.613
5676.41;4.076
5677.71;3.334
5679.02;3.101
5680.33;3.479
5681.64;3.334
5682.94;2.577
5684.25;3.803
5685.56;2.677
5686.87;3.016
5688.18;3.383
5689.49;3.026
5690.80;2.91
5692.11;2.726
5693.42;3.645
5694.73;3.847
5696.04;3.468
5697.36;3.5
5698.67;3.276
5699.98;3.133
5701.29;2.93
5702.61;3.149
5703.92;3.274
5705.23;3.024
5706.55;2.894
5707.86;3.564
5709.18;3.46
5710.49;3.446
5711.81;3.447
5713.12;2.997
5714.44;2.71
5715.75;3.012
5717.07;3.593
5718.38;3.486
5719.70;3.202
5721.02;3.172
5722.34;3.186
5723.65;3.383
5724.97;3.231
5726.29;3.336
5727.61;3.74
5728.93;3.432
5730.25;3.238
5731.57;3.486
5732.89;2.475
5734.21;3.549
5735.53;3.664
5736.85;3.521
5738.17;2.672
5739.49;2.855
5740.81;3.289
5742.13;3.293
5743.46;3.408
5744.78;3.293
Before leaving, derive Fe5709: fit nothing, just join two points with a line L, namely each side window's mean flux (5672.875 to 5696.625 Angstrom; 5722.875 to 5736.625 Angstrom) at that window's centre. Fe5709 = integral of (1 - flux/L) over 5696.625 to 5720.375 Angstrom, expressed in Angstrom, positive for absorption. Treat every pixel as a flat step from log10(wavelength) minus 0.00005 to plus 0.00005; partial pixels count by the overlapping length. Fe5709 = 0.8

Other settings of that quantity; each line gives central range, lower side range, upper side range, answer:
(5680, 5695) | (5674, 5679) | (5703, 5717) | 1.3 Angstrom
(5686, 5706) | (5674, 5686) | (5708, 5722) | 0.6 Angstrom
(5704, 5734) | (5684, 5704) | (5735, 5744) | -0.2 Angstrom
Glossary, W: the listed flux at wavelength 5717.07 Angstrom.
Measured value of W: 3.593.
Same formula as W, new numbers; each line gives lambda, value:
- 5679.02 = 3.101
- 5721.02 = 3.172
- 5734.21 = 3.549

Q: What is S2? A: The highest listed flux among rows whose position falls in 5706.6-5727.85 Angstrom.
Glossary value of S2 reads 3.74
